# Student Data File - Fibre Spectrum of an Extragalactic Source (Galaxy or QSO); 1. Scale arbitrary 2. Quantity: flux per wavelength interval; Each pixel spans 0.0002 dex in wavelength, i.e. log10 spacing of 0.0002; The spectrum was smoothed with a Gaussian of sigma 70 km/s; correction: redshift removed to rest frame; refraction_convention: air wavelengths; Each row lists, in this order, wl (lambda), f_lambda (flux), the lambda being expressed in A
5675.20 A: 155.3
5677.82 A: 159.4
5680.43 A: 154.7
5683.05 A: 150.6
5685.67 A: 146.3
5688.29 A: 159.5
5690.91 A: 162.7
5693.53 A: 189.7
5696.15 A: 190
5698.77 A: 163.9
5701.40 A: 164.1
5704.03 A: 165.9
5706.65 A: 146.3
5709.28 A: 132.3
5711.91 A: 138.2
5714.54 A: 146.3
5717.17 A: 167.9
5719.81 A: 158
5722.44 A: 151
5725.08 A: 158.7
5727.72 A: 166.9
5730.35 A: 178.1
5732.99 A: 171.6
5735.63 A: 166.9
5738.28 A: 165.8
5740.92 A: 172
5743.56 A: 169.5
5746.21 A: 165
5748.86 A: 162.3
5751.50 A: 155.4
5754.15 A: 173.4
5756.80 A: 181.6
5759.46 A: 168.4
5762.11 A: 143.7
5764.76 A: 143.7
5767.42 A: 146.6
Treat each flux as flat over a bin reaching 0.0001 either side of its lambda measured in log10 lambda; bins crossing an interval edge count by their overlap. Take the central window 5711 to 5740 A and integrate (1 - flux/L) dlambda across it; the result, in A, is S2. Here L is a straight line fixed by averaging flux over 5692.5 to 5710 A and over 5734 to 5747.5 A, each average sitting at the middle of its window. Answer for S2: 1.0 A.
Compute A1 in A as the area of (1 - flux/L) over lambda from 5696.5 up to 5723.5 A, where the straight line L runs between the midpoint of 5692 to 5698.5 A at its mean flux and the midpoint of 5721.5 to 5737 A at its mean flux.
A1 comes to 3.4 A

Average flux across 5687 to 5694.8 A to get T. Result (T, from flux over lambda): 171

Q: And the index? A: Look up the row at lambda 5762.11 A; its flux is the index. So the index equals 143.7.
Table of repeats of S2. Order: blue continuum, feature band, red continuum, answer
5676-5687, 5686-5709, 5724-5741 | -1.1 A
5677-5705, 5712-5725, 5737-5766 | 0.8 A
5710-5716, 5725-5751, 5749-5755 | -2.0 A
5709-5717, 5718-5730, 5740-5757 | -0.7 A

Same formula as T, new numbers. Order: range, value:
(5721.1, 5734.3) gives 165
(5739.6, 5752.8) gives 165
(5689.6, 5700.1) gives 177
